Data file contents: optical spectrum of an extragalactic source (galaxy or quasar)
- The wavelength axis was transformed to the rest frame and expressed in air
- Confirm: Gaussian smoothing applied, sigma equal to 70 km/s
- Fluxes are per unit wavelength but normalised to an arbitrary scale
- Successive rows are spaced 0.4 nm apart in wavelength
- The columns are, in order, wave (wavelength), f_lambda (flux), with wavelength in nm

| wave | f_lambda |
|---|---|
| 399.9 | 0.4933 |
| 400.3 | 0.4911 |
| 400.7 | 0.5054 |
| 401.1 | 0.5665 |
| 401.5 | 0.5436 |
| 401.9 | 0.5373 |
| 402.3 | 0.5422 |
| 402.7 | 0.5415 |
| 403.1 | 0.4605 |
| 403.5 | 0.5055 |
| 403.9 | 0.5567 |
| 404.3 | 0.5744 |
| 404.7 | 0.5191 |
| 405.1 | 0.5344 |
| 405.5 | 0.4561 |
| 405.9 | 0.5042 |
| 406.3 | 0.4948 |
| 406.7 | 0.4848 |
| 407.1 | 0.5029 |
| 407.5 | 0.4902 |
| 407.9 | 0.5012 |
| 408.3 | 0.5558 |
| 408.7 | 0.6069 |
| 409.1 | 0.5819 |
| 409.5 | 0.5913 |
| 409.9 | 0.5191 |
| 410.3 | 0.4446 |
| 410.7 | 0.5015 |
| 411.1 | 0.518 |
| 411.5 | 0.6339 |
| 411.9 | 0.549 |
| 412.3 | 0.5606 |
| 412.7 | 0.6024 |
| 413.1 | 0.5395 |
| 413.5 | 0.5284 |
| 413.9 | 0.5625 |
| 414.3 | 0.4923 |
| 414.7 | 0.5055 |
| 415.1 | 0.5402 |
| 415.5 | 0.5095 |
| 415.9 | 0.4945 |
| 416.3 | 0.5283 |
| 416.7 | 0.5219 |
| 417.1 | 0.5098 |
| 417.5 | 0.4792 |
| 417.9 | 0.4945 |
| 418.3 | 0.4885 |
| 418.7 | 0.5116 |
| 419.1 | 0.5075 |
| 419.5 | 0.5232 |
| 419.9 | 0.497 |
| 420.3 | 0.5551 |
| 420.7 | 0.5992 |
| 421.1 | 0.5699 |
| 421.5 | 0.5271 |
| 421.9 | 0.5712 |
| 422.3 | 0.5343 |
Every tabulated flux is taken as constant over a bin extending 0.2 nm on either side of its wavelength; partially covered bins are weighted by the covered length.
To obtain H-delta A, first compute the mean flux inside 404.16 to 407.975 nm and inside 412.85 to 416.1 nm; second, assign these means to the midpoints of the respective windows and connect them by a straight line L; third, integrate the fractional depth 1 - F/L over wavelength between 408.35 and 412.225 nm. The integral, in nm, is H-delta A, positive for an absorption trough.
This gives -0.27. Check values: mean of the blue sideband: 0.505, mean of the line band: 0.55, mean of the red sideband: 0.523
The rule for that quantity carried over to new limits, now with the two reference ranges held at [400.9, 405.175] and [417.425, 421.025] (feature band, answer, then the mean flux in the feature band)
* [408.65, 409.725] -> -0.123 nm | 0.59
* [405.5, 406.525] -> 0.080 nm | 0.491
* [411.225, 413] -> -0.183 nm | 0.581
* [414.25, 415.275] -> 0.018 nm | 0.515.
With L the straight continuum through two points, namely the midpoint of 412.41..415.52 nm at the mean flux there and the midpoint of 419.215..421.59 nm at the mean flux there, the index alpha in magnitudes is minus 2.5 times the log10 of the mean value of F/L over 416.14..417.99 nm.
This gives 0.07 mag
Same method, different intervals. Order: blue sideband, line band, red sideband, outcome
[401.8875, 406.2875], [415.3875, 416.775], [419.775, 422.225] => 0.063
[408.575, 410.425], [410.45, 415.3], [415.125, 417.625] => -0.025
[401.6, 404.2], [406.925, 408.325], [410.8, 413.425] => 0.078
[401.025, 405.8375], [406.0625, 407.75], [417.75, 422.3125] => 0.072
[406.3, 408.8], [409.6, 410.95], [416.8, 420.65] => 0.041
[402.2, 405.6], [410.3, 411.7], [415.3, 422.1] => -0.027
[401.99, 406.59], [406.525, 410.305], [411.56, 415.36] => -0.005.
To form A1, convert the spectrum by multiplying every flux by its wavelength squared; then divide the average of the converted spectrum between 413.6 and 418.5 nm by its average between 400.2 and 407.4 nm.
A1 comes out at 1.05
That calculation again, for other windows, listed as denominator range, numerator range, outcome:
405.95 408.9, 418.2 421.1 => 1.08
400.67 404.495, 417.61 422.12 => 1.08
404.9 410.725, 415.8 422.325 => 1.07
